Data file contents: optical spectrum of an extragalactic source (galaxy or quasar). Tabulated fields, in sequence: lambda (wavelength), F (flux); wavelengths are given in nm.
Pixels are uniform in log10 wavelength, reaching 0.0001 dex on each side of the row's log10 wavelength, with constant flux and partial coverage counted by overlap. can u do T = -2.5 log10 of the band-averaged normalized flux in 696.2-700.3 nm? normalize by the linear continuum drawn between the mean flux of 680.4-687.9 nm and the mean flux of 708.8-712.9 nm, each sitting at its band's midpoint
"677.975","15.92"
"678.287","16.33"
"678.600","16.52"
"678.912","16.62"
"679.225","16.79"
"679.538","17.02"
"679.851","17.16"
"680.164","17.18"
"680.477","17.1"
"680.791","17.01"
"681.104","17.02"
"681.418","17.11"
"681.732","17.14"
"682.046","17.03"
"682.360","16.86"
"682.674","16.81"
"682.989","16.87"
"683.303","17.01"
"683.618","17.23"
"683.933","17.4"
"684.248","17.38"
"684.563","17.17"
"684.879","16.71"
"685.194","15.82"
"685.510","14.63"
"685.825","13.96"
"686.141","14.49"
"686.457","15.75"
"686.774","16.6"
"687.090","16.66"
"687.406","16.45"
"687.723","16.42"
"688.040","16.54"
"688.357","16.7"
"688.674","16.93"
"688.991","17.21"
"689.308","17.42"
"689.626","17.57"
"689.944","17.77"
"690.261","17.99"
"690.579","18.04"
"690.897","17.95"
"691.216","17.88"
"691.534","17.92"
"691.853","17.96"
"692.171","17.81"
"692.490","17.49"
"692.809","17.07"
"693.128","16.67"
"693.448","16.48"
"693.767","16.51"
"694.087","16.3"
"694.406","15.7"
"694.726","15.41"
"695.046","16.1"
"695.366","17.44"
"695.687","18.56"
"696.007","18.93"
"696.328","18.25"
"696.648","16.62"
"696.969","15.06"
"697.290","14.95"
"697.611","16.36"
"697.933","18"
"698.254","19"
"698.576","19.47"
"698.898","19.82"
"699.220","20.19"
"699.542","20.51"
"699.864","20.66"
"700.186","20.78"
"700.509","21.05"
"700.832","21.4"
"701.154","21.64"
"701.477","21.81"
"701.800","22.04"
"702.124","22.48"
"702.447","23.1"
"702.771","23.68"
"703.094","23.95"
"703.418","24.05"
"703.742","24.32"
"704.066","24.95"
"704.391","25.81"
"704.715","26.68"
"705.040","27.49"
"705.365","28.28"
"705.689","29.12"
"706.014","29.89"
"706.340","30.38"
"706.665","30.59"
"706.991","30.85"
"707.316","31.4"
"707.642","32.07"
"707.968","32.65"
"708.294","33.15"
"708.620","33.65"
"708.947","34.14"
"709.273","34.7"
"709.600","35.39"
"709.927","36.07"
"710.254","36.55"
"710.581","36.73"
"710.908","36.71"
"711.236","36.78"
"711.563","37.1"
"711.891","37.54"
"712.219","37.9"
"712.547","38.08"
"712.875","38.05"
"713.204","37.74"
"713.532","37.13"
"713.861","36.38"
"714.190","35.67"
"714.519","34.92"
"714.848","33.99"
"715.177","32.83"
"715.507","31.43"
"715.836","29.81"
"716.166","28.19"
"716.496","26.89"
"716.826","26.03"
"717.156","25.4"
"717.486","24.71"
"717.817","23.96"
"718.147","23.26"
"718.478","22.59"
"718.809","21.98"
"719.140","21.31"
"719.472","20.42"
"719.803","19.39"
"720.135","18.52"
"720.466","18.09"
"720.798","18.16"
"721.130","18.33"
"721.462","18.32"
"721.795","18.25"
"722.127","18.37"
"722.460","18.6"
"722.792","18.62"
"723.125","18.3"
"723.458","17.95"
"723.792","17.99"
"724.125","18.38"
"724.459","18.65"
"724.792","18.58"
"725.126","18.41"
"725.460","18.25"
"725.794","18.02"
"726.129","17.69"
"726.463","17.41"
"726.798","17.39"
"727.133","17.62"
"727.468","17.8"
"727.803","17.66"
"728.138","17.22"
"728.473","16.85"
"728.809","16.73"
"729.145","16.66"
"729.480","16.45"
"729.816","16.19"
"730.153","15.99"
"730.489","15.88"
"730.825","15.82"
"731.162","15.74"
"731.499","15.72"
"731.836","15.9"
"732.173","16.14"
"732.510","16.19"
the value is 0.42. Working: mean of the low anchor 16.5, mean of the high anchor 36.6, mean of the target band 18.4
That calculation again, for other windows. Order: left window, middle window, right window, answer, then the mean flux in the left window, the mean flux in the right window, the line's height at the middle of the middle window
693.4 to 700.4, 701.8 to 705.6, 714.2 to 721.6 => -0.24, 17.8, 24.7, 20.1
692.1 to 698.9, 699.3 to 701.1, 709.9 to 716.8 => 0.04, 17.1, 34.9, 21.8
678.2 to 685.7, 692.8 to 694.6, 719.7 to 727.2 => 0.05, 16.8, 18.2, 17.2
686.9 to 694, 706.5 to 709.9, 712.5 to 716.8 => -0.13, 17.2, 33.6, 29.2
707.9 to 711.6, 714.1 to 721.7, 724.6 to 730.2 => 0.11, 35.3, 17.4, 27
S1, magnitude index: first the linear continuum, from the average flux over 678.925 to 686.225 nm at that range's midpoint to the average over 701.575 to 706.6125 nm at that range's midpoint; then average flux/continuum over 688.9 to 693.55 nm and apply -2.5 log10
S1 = 0.16 mag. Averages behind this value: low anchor 16.7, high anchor 25.8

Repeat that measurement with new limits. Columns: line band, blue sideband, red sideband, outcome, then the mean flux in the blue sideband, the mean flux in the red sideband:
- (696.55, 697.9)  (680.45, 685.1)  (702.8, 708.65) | 0.461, 17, 28.6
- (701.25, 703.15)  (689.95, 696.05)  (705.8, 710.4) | 0.178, 17.3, 32.9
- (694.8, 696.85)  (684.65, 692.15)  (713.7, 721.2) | 0.094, 16.8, 25.8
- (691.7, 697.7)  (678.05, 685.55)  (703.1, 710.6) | 0.379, 16.9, 30.6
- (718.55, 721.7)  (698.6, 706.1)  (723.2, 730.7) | -0.018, 23.5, 17.4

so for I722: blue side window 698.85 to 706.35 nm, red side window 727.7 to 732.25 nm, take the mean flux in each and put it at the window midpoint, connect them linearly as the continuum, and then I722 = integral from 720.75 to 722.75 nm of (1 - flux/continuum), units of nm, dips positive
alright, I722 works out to 0.02 nm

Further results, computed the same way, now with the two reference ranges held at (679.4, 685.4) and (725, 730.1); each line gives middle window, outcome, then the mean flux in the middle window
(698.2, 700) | -0.30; 20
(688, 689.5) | 0.00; 17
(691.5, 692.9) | -0.05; 17.7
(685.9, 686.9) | 0.09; 15.4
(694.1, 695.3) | 0.08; 15.9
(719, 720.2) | -0.19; 20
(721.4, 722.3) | -0.05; 18.3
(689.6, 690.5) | -0.04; 17.8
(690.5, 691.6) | -0.06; 17.9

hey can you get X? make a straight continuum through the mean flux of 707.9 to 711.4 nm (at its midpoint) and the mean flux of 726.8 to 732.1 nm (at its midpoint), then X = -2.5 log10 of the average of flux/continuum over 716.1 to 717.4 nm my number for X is 0.08 mag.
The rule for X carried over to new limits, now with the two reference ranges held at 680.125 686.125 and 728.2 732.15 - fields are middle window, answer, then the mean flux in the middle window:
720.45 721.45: -0.12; 18.2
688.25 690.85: -0.06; 17.5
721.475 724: -0.13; 18.3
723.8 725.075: -0.14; 18.5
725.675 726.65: -0.09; 17.7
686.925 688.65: 0.00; 16.6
